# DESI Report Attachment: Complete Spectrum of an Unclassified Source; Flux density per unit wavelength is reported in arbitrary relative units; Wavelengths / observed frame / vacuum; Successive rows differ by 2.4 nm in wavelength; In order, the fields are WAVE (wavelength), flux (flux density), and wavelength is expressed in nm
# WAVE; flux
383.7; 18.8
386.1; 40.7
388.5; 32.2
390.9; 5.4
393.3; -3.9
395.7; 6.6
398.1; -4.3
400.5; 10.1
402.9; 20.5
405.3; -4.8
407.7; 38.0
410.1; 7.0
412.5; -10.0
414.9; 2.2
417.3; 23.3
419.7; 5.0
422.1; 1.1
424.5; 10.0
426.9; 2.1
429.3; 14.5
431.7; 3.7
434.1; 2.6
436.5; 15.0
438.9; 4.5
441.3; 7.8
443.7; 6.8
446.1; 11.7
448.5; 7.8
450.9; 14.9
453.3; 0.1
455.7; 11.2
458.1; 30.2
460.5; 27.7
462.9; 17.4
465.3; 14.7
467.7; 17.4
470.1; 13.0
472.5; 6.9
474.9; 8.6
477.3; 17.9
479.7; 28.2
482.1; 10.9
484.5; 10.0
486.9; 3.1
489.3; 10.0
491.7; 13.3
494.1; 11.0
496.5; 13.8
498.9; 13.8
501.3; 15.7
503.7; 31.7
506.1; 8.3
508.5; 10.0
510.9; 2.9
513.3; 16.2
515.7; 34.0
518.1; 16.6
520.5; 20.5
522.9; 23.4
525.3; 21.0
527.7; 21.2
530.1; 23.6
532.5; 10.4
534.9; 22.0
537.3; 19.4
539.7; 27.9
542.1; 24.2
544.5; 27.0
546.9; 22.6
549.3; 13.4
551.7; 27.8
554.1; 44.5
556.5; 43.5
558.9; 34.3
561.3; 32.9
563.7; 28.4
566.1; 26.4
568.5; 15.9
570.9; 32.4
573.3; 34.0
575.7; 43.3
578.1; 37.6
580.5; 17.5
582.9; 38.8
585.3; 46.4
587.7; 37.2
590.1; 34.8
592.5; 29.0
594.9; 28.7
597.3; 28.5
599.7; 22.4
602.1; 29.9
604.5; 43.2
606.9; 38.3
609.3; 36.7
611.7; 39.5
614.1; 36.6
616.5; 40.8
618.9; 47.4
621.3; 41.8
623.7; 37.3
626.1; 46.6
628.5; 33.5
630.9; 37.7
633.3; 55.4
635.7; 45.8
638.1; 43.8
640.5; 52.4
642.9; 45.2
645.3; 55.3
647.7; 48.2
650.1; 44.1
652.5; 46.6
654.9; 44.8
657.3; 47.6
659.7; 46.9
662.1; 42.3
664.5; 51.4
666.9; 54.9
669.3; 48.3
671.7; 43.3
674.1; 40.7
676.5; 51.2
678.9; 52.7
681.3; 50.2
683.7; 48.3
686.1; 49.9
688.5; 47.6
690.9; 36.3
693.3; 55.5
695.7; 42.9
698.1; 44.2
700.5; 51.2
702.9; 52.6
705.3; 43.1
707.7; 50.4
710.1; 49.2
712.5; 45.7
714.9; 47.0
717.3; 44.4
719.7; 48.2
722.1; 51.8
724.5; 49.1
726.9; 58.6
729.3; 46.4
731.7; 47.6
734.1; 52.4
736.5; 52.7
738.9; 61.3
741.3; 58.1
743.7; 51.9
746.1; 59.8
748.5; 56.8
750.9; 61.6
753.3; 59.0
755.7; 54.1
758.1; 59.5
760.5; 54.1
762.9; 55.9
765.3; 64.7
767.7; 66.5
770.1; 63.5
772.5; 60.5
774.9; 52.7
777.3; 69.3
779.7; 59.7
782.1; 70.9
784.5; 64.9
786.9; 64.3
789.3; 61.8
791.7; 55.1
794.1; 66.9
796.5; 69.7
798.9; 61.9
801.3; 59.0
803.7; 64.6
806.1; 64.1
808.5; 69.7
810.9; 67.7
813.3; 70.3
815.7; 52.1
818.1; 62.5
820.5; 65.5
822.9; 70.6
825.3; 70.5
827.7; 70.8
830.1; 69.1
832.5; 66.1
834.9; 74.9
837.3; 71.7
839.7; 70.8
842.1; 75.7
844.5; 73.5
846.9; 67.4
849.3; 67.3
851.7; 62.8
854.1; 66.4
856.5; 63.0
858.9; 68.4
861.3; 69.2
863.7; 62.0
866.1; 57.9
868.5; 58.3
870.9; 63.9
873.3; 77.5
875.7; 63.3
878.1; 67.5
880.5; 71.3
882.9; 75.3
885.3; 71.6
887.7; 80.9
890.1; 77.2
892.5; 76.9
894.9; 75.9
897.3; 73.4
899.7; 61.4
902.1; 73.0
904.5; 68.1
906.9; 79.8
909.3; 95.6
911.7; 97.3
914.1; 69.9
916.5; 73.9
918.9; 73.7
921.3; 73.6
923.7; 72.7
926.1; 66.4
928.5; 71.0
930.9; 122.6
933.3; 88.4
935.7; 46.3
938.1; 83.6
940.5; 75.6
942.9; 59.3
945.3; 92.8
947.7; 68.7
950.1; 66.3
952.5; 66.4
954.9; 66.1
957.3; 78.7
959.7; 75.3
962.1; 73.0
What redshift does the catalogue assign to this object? 0.385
